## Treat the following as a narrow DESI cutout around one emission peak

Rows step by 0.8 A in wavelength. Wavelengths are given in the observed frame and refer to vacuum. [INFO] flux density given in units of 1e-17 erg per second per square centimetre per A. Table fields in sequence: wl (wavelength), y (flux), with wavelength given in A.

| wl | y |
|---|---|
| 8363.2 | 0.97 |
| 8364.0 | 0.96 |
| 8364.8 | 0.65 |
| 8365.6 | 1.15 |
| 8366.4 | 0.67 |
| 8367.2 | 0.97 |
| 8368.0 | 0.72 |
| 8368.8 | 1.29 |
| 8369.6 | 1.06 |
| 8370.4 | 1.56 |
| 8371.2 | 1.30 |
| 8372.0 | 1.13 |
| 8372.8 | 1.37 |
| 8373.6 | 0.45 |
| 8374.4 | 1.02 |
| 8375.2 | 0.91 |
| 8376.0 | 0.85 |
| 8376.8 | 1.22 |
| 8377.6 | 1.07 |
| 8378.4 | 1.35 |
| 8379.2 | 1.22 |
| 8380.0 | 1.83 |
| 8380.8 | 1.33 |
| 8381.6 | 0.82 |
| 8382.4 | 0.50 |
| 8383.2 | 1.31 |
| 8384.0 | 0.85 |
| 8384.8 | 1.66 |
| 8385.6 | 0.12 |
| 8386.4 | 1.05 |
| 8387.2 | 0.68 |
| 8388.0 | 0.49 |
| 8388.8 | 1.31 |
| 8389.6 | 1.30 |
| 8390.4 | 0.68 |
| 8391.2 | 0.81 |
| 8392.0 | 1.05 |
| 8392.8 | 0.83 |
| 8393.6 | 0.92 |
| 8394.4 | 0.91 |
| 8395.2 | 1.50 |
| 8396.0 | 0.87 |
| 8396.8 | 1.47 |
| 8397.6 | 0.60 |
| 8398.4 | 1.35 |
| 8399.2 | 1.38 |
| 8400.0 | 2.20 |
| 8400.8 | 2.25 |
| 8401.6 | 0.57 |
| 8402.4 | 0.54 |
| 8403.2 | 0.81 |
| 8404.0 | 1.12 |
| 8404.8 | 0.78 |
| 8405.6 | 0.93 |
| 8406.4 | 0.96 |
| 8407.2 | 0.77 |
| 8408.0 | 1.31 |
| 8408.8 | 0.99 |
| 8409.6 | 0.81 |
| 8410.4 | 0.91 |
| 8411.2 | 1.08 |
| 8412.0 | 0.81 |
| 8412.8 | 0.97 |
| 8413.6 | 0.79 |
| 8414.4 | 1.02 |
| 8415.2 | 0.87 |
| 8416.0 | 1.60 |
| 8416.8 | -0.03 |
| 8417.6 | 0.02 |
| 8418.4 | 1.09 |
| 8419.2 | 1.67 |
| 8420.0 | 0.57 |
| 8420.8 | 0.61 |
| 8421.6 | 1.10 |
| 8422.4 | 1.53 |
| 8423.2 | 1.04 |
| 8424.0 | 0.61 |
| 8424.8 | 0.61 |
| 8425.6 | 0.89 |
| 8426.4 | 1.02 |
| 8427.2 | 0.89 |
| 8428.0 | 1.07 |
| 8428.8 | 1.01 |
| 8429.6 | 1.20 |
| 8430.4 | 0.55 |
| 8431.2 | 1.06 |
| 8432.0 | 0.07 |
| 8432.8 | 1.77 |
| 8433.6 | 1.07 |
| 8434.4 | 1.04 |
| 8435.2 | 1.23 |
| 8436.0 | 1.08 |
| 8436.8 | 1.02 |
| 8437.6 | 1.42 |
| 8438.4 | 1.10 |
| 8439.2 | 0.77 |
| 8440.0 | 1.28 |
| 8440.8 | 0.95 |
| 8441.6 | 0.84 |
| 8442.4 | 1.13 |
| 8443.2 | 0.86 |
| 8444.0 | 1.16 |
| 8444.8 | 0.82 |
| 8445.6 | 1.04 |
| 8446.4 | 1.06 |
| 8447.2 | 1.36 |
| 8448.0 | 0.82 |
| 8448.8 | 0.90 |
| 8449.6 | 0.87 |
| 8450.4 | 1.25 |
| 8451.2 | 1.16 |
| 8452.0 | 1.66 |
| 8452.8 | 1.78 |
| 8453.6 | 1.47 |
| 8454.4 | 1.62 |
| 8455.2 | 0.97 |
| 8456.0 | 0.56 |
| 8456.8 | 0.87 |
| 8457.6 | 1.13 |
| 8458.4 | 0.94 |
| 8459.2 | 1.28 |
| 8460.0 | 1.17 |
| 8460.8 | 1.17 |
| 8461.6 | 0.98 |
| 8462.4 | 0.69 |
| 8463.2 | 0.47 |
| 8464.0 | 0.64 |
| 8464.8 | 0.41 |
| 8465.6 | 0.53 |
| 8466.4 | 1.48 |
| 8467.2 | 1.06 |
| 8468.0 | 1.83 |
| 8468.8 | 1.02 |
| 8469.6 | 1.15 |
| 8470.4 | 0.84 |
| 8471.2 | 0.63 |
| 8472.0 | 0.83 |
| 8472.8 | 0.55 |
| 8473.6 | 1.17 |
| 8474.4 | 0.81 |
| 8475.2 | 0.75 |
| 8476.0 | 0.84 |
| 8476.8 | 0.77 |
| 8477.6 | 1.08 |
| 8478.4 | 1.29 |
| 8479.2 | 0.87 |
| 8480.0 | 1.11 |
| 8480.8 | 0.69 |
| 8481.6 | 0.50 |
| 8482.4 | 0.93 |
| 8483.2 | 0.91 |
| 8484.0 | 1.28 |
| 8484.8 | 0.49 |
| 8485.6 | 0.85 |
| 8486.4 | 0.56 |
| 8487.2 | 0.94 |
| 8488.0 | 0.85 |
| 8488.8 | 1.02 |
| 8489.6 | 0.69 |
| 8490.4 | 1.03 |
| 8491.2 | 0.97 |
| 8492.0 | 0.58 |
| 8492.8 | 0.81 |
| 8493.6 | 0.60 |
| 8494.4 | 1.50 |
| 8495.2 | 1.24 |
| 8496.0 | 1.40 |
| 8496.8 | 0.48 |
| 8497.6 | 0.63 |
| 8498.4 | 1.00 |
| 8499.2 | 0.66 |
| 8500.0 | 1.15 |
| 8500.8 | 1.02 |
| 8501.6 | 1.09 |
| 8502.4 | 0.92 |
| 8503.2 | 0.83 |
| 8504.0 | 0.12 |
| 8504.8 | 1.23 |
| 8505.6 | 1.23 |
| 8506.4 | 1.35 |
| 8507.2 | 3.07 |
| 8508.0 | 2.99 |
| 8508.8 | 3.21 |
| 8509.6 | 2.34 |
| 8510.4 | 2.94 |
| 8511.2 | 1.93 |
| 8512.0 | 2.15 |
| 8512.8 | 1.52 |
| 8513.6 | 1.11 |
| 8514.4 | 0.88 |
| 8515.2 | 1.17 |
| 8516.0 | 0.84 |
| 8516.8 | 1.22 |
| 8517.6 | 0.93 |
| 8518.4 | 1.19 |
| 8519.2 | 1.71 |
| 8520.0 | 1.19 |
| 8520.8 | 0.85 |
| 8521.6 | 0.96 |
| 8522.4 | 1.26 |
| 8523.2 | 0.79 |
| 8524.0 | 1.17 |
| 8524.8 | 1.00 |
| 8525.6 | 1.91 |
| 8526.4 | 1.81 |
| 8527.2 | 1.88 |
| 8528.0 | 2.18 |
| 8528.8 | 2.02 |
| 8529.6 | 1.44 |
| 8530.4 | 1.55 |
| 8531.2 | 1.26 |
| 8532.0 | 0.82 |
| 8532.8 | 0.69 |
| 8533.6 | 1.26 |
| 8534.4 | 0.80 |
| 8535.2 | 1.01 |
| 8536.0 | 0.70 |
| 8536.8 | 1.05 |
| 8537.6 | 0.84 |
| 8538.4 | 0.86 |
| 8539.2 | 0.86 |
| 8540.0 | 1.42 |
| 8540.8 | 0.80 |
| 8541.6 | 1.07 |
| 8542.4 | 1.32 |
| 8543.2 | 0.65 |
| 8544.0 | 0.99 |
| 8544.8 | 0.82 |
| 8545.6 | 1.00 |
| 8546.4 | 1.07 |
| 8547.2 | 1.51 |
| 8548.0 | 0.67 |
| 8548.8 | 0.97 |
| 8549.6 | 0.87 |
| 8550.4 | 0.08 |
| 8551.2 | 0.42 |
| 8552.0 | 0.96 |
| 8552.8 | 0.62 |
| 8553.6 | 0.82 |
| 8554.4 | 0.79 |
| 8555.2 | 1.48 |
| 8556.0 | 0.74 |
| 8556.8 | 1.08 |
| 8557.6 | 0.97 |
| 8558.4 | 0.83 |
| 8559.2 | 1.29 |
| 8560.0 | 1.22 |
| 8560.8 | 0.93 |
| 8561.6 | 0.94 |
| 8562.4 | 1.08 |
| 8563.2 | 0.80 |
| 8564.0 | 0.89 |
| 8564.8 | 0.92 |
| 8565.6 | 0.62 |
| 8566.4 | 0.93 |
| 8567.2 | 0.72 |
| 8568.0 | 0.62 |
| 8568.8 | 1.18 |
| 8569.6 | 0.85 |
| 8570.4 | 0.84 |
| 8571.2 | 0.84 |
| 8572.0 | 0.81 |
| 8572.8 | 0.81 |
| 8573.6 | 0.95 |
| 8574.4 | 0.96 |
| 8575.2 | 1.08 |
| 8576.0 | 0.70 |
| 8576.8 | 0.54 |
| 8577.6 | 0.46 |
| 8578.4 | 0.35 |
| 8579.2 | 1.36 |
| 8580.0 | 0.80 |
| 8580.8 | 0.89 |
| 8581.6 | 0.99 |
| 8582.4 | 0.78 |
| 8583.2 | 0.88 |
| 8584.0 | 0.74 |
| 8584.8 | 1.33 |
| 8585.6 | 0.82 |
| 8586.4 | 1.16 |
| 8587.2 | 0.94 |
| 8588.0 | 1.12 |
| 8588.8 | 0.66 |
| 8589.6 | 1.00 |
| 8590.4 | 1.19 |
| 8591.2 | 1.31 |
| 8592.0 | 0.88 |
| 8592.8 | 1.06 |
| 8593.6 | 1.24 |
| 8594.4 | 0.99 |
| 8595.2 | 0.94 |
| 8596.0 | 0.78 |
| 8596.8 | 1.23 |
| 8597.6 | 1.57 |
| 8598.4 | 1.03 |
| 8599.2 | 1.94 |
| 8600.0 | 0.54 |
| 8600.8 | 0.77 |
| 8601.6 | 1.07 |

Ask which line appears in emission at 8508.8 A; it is [S II]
